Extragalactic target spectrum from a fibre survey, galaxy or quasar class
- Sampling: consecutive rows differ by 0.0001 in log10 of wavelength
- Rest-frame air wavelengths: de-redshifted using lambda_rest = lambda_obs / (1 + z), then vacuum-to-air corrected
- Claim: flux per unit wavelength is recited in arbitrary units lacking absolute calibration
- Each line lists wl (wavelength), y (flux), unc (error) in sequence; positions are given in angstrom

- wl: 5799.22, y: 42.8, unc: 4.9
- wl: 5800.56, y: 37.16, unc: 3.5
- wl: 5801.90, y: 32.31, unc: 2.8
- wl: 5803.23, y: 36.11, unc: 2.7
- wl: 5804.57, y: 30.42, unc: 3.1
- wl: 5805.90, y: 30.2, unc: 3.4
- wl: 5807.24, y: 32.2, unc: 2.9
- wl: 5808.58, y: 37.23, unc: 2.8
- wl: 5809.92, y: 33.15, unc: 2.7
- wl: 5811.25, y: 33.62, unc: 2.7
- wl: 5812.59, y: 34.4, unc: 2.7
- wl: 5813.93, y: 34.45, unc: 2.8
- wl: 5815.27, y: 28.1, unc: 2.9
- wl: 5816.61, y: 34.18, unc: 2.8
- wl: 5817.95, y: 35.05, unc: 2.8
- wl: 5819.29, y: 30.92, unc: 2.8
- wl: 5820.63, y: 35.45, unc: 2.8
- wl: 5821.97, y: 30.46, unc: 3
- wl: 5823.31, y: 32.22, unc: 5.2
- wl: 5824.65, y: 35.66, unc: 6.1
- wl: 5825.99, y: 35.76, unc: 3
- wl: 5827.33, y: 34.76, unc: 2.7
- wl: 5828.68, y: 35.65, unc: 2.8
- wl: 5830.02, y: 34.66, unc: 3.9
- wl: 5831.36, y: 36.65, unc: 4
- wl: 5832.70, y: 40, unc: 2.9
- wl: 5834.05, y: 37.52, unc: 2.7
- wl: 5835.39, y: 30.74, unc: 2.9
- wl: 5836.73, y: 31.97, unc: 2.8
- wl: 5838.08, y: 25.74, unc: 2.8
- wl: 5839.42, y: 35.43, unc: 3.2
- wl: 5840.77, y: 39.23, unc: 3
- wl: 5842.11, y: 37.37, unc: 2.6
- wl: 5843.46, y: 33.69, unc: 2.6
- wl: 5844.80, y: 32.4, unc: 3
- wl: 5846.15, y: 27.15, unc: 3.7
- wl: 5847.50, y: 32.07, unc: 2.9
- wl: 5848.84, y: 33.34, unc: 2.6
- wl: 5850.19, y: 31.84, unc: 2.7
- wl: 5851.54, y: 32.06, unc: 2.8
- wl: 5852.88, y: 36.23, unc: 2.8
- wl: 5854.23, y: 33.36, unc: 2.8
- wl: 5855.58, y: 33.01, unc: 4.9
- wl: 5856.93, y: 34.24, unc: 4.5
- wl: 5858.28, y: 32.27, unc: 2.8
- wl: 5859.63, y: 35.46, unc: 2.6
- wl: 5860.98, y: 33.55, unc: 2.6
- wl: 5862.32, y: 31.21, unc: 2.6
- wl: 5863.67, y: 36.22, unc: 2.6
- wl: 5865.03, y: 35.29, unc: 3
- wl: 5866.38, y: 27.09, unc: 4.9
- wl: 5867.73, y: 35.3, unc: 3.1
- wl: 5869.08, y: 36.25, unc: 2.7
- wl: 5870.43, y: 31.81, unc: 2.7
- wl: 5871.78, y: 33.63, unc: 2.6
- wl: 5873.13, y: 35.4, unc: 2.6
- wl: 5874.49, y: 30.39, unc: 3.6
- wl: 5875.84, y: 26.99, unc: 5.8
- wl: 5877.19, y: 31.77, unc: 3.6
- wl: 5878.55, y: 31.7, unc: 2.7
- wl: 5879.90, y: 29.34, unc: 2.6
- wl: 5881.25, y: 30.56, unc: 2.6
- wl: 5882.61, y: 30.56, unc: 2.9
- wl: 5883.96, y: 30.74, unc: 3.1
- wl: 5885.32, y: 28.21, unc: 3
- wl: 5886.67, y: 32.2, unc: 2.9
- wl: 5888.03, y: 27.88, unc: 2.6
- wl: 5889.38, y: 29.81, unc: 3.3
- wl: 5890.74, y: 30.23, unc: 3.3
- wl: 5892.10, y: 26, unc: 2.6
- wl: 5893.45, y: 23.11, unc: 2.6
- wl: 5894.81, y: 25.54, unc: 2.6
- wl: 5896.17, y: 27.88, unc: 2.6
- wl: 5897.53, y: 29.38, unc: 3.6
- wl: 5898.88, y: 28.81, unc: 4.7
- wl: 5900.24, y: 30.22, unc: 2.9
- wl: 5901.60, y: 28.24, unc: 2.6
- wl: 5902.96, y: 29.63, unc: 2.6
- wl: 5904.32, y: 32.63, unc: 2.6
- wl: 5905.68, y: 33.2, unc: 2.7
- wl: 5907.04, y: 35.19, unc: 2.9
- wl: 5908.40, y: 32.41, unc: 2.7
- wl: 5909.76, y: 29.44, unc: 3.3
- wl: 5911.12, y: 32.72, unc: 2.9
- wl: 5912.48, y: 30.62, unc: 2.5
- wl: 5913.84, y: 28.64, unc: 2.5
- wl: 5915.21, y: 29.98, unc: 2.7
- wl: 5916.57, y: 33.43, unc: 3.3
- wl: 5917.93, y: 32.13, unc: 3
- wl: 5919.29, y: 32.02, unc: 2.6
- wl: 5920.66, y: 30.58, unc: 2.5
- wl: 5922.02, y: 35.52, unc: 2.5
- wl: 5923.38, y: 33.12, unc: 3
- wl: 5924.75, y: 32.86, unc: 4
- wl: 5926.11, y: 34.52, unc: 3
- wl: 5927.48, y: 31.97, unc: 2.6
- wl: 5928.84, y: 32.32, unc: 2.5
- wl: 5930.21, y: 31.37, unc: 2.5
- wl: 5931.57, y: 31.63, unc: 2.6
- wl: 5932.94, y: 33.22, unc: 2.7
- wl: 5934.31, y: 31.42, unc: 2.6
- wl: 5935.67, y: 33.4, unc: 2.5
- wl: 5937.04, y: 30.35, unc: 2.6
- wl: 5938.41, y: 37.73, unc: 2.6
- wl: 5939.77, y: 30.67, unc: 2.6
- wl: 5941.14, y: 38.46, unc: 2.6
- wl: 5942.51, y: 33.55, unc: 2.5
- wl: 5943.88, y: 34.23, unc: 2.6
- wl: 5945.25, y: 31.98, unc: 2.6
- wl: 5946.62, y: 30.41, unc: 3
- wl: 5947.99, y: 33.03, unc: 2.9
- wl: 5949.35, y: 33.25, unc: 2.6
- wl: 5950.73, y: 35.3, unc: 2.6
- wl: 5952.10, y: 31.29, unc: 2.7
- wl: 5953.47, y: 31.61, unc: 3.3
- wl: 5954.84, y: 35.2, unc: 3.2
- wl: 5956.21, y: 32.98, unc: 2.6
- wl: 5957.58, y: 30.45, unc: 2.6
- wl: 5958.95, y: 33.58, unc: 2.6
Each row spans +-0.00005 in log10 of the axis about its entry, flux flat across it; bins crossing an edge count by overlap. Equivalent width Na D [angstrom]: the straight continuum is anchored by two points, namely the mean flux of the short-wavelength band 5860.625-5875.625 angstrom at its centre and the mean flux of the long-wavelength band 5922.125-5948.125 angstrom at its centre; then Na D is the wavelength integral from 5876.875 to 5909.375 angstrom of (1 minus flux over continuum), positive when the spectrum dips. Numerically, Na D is 3.2 angstrom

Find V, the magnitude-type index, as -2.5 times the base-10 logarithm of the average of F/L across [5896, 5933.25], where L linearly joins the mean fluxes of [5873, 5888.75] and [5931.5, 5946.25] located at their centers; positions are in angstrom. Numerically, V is 0.02 mag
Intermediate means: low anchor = 30.3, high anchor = 33.3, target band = 31.6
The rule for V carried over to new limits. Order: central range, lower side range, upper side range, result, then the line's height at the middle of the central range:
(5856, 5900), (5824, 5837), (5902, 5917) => 0.08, 33.1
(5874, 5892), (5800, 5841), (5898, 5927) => 0.09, 32.4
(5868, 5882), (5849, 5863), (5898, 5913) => 0.02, 32.5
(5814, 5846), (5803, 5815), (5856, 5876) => -0.02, 33.2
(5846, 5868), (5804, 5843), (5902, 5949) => 0.01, 33.4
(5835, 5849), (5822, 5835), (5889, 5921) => 0.06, 34.5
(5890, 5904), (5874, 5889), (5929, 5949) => 0.10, 30.8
